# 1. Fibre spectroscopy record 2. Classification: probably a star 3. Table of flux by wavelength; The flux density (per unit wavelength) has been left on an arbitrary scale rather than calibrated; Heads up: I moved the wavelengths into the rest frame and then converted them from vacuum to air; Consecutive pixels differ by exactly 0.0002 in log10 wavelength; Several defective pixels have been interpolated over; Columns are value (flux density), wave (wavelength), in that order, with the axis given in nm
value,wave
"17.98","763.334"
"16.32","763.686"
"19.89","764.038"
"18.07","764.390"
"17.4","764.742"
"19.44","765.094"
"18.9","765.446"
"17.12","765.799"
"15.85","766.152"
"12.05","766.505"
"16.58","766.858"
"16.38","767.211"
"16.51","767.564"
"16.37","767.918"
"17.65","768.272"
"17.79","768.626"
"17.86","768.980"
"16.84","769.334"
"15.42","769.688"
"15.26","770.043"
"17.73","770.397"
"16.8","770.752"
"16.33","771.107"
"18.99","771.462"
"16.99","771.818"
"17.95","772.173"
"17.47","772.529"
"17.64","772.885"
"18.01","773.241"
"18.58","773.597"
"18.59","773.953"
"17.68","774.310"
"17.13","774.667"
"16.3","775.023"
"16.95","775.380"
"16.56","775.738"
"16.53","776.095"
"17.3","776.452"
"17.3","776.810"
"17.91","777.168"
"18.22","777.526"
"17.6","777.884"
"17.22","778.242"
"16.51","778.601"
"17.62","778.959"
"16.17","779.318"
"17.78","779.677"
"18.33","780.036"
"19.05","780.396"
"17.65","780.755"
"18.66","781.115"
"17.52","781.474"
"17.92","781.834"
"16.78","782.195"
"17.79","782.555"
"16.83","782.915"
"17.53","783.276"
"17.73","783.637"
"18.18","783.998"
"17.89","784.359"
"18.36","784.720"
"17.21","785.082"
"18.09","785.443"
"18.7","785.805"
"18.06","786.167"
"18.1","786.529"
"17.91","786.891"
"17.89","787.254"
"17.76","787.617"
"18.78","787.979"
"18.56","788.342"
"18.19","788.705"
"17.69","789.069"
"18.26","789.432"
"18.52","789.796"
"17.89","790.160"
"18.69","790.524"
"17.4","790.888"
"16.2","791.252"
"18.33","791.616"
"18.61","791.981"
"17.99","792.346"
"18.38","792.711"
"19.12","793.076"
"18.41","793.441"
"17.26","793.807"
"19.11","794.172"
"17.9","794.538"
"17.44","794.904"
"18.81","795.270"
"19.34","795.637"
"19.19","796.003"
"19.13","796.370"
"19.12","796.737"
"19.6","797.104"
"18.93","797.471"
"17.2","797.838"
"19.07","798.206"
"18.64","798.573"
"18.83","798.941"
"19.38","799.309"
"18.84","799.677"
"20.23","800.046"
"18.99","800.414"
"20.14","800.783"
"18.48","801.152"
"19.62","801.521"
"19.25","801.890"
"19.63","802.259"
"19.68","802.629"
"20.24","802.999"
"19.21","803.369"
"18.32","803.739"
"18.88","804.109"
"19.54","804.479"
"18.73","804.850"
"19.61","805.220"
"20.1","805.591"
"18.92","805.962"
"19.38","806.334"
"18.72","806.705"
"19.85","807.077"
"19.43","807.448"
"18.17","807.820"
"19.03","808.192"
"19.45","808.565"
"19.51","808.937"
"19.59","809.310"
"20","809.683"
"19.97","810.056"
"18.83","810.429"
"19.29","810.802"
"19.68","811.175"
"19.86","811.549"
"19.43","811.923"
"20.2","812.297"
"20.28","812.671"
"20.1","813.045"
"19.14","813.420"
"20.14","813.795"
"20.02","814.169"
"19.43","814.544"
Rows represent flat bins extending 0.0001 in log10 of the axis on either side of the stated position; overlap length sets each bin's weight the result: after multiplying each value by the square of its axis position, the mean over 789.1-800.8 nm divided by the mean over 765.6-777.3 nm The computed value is 1.16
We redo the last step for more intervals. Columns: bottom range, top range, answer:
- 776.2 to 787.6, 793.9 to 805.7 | 1.13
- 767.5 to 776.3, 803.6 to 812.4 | 1.23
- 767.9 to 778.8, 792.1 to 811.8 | 1.19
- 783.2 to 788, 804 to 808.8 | 1.13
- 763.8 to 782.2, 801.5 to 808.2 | 1.21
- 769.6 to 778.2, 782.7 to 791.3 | 1.07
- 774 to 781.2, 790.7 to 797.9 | 1.10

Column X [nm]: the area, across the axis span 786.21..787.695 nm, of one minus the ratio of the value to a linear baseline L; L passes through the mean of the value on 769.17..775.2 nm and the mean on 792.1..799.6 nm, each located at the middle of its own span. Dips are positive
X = 0.02 nm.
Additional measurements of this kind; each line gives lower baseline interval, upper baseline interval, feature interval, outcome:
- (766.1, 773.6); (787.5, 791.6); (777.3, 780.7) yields -0.04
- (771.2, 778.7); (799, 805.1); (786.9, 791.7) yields 0.12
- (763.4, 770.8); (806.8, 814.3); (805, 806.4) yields -0.01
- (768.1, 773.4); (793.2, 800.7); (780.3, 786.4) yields 0.04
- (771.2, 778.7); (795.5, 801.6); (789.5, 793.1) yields 0.10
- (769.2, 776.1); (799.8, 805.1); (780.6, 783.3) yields 0.04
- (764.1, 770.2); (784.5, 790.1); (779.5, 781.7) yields -0.06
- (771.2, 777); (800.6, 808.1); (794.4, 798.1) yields 0.02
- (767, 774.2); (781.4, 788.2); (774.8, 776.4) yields 0.07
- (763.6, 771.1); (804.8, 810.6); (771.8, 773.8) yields -0.07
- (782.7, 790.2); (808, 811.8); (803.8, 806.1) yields -0.01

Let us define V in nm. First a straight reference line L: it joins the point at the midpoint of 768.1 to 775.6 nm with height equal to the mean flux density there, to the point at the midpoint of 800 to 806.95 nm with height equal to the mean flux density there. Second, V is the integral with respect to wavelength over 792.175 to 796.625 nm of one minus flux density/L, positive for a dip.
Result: 0.058 nm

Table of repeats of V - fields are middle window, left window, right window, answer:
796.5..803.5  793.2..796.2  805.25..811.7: -0.148 nm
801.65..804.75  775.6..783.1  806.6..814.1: -0.041 nm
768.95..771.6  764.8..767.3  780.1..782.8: 0.029 nm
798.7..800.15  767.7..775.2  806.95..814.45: -0.023 nm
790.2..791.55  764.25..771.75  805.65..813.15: 0.058 nm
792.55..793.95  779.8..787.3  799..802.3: 0.031 nm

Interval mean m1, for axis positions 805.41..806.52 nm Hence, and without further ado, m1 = 19.5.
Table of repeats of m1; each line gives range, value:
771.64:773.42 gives 17.6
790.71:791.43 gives 16.8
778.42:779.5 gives 16.8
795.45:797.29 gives 19.3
